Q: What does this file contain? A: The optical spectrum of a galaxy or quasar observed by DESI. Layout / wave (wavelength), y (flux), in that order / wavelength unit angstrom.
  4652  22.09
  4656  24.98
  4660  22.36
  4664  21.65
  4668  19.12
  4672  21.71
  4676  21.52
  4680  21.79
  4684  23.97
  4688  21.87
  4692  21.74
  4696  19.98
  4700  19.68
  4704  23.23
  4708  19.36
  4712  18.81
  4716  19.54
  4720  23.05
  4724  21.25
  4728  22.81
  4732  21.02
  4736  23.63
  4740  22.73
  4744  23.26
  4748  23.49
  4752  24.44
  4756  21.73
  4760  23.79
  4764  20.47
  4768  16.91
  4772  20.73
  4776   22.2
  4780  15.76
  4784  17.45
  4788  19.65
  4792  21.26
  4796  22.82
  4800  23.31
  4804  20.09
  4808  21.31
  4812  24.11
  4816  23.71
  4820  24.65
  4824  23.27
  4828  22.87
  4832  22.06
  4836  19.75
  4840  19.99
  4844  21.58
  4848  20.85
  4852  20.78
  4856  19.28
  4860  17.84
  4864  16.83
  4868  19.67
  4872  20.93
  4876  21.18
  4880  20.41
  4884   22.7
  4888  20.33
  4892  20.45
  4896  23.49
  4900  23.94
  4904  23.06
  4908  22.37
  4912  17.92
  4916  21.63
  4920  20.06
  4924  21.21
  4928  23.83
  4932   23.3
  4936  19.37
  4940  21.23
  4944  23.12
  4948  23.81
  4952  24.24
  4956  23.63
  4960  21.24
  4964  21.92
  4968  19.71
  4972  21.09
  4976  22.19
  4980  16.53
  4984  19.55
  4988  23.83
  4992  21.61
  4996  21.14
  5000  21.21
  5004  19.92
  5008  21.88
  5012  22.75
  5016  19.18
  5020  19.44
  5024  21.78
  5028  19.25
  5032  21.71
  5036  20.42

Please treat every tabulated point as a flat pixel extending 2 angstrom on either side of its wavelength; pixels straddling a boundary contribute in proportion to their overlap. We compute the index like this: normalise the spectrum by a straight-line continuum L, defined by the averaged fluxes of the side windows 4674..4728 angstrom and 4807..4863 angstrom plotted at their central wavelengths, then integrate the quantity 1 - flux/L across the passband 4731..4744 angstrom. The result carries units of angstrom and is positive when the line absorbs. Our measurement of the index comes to -0.8 angstrom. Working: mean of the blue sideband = 21.3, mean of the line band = 22.7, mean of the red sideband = 21.5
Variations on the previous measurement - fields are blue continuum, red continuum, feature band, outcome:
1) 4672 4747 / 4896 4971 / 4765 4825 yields 1.89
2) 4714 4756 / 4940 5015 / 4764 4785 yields 3.29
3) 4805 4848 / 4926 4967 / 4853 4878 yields 3.31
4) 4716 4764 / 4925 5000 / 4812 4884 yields 3.63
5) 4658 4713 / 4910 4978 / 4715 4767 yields -2.44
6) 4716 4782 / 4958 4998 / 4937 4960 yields -2.07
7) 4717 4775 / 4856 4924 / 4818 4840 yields -1.01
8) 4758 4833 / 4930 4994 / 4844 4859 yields 0.81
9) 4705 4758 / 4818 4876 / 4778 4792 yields 2.13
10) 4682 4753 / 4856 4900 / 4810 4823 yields -1.90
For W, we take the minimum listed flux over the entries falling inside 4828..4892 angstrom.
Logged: 16.83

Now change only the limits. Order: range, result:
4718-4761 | 21.02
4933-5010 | 16.53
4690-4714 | 18.81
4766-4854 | 15.76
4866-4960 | 17.92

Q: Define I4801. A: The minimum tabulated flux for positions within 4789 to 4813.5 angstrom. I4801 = 20.09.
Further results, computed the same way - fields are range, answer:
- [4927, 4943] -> 19.37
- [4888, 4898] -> 20.33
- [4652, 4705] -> 19.12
